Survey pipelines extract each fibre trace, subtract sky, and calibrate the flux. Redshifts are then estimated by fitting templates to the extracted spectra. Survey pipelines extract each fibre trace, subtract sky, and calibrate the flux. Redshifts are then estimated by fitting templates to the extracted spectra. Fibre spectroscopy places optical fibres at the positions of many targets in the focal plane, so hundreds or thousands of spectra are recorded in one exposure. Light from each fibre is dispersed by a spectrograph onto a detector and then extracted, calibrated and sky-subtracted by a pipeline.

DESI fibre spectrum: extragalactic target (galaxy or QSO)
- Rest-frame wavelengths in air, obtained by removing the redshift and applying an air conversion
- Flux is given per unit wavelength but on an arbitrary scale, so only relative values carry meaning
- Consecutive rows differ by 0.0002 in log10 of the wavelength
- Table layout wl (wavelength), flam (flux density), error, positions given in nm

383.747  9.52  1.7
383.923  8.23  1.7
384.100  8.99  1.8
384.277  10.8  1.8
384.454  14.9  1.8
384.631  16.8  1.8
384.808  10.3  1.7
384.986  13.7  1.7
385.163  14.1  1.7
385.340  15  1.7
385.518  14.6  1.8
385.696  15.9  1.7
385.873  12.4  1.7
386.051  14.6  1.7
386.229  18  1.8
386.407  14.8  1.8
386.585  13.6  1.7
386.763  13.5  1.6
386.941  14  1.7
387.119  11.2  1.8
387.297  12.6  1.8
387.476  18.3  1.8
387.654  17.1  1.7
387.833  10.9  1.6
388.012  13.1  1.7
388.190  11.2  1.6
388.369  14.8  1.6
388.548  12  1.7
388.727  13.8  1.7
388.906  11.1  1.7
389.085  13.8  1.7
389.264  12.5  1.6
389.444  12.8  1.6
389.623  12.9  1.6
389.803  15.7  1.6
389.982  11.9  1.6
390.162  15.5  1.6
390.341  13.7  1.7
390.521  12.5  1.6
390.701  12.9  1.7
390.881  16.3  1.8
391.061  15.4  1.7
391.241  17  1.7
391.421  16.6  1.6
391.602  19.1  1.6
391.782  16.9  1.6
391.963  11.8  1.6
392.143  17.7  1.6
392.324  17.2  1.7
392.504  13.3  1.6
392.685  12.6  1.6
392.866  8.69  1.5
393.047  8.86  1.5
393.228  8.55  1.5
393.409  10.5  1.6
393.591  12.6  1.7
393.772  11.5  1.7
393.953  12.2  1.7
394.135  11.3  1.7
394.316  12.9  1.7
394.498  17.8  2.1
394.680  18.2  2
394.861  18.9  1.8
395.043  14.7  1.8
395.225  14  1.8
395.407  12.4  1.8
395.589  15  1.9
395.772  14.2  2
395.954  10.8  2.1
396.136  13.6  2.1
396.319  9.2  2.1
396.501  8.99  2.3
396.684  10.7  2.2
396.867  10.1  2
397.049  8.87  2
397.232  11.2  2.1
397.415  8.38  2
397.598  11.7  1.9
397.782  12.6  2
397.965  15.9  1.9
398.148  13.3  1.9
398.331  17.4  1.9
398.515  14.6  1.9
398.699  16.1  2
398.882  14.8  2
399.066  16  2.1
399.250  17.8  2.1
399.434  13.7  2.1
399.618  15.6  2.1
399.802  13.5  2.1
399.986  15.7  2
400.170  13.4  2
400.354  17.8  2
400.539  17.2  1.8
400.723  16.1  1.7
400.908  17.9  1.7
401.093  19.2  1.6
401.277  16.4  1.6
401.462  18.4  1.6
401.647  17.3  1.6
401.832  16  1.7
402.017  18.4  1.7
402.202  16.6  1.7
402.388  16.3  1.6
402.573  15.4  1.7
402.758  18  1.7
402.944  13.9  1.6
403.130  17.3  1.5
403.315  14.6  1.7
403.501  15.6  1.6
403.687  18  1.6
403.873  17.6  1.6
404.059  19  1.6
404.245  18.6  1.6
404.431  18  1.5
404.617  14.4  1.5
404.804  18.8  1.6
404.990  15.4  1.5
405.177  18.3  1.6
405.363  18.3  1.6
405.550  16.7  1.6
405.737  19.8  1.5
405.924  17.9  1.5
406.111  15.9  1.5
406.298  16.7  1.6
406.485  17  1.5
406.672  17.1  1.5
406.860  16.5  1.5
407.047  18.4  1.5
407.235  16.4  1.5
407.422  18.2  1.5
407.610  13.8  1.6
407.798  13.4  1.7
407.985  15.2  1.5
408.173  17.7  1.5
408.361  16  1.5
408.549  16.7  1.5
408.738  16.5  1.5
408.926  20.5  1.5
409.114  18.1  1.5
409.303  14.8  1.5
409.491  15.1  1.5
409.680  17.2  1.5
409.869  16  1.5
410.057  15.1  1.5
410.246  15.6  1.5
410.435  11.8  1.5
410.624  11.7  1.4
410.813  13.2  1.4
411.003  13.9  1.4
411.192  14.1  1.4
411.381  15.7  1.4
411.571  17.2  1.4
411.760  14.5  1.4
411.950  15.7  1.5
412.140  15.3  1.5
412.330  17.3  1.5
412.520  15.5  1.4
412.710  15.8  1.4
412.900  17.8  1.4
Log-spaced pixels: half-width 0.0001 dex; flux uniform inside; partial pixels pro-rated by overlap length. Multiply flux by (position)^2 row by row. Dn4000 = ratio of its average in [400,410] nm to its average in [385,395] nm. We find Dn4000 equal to 1.30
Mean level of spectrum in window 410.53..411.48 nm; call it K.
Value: 13.7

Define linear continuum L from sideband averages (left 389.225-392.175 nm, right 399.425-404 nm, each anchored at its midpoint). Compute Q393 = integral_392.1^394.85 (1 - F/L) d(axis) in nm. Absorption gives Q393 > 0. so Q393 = 0.39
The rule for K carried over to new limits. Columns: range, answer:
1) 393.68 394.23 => 11.7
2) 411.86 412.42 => 16.1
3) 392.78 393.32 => 8.71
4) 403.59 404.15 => 18.2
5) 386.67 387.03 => 13.8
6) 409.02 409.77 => 16.3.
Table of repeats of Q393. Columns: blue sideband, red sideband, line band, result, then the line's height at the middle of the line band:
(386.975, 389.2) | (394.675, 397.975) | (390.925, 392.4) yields -0.403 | 12.9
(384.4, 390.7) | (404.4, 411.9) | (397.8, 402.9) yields -0.302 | 15.3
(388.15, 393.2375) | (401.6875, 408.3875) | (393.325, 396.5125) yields 0.284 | 14.7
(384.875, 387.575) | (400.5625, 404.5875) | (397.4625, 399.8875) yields 0.248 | 16.4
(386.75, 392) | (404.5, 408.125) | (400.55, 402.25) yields -0.149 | 16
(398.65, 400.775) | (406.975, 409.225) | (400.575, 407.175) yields -0.396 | 16.2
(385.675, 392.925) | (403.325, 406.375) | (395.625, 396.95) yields 0.368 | 15.6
